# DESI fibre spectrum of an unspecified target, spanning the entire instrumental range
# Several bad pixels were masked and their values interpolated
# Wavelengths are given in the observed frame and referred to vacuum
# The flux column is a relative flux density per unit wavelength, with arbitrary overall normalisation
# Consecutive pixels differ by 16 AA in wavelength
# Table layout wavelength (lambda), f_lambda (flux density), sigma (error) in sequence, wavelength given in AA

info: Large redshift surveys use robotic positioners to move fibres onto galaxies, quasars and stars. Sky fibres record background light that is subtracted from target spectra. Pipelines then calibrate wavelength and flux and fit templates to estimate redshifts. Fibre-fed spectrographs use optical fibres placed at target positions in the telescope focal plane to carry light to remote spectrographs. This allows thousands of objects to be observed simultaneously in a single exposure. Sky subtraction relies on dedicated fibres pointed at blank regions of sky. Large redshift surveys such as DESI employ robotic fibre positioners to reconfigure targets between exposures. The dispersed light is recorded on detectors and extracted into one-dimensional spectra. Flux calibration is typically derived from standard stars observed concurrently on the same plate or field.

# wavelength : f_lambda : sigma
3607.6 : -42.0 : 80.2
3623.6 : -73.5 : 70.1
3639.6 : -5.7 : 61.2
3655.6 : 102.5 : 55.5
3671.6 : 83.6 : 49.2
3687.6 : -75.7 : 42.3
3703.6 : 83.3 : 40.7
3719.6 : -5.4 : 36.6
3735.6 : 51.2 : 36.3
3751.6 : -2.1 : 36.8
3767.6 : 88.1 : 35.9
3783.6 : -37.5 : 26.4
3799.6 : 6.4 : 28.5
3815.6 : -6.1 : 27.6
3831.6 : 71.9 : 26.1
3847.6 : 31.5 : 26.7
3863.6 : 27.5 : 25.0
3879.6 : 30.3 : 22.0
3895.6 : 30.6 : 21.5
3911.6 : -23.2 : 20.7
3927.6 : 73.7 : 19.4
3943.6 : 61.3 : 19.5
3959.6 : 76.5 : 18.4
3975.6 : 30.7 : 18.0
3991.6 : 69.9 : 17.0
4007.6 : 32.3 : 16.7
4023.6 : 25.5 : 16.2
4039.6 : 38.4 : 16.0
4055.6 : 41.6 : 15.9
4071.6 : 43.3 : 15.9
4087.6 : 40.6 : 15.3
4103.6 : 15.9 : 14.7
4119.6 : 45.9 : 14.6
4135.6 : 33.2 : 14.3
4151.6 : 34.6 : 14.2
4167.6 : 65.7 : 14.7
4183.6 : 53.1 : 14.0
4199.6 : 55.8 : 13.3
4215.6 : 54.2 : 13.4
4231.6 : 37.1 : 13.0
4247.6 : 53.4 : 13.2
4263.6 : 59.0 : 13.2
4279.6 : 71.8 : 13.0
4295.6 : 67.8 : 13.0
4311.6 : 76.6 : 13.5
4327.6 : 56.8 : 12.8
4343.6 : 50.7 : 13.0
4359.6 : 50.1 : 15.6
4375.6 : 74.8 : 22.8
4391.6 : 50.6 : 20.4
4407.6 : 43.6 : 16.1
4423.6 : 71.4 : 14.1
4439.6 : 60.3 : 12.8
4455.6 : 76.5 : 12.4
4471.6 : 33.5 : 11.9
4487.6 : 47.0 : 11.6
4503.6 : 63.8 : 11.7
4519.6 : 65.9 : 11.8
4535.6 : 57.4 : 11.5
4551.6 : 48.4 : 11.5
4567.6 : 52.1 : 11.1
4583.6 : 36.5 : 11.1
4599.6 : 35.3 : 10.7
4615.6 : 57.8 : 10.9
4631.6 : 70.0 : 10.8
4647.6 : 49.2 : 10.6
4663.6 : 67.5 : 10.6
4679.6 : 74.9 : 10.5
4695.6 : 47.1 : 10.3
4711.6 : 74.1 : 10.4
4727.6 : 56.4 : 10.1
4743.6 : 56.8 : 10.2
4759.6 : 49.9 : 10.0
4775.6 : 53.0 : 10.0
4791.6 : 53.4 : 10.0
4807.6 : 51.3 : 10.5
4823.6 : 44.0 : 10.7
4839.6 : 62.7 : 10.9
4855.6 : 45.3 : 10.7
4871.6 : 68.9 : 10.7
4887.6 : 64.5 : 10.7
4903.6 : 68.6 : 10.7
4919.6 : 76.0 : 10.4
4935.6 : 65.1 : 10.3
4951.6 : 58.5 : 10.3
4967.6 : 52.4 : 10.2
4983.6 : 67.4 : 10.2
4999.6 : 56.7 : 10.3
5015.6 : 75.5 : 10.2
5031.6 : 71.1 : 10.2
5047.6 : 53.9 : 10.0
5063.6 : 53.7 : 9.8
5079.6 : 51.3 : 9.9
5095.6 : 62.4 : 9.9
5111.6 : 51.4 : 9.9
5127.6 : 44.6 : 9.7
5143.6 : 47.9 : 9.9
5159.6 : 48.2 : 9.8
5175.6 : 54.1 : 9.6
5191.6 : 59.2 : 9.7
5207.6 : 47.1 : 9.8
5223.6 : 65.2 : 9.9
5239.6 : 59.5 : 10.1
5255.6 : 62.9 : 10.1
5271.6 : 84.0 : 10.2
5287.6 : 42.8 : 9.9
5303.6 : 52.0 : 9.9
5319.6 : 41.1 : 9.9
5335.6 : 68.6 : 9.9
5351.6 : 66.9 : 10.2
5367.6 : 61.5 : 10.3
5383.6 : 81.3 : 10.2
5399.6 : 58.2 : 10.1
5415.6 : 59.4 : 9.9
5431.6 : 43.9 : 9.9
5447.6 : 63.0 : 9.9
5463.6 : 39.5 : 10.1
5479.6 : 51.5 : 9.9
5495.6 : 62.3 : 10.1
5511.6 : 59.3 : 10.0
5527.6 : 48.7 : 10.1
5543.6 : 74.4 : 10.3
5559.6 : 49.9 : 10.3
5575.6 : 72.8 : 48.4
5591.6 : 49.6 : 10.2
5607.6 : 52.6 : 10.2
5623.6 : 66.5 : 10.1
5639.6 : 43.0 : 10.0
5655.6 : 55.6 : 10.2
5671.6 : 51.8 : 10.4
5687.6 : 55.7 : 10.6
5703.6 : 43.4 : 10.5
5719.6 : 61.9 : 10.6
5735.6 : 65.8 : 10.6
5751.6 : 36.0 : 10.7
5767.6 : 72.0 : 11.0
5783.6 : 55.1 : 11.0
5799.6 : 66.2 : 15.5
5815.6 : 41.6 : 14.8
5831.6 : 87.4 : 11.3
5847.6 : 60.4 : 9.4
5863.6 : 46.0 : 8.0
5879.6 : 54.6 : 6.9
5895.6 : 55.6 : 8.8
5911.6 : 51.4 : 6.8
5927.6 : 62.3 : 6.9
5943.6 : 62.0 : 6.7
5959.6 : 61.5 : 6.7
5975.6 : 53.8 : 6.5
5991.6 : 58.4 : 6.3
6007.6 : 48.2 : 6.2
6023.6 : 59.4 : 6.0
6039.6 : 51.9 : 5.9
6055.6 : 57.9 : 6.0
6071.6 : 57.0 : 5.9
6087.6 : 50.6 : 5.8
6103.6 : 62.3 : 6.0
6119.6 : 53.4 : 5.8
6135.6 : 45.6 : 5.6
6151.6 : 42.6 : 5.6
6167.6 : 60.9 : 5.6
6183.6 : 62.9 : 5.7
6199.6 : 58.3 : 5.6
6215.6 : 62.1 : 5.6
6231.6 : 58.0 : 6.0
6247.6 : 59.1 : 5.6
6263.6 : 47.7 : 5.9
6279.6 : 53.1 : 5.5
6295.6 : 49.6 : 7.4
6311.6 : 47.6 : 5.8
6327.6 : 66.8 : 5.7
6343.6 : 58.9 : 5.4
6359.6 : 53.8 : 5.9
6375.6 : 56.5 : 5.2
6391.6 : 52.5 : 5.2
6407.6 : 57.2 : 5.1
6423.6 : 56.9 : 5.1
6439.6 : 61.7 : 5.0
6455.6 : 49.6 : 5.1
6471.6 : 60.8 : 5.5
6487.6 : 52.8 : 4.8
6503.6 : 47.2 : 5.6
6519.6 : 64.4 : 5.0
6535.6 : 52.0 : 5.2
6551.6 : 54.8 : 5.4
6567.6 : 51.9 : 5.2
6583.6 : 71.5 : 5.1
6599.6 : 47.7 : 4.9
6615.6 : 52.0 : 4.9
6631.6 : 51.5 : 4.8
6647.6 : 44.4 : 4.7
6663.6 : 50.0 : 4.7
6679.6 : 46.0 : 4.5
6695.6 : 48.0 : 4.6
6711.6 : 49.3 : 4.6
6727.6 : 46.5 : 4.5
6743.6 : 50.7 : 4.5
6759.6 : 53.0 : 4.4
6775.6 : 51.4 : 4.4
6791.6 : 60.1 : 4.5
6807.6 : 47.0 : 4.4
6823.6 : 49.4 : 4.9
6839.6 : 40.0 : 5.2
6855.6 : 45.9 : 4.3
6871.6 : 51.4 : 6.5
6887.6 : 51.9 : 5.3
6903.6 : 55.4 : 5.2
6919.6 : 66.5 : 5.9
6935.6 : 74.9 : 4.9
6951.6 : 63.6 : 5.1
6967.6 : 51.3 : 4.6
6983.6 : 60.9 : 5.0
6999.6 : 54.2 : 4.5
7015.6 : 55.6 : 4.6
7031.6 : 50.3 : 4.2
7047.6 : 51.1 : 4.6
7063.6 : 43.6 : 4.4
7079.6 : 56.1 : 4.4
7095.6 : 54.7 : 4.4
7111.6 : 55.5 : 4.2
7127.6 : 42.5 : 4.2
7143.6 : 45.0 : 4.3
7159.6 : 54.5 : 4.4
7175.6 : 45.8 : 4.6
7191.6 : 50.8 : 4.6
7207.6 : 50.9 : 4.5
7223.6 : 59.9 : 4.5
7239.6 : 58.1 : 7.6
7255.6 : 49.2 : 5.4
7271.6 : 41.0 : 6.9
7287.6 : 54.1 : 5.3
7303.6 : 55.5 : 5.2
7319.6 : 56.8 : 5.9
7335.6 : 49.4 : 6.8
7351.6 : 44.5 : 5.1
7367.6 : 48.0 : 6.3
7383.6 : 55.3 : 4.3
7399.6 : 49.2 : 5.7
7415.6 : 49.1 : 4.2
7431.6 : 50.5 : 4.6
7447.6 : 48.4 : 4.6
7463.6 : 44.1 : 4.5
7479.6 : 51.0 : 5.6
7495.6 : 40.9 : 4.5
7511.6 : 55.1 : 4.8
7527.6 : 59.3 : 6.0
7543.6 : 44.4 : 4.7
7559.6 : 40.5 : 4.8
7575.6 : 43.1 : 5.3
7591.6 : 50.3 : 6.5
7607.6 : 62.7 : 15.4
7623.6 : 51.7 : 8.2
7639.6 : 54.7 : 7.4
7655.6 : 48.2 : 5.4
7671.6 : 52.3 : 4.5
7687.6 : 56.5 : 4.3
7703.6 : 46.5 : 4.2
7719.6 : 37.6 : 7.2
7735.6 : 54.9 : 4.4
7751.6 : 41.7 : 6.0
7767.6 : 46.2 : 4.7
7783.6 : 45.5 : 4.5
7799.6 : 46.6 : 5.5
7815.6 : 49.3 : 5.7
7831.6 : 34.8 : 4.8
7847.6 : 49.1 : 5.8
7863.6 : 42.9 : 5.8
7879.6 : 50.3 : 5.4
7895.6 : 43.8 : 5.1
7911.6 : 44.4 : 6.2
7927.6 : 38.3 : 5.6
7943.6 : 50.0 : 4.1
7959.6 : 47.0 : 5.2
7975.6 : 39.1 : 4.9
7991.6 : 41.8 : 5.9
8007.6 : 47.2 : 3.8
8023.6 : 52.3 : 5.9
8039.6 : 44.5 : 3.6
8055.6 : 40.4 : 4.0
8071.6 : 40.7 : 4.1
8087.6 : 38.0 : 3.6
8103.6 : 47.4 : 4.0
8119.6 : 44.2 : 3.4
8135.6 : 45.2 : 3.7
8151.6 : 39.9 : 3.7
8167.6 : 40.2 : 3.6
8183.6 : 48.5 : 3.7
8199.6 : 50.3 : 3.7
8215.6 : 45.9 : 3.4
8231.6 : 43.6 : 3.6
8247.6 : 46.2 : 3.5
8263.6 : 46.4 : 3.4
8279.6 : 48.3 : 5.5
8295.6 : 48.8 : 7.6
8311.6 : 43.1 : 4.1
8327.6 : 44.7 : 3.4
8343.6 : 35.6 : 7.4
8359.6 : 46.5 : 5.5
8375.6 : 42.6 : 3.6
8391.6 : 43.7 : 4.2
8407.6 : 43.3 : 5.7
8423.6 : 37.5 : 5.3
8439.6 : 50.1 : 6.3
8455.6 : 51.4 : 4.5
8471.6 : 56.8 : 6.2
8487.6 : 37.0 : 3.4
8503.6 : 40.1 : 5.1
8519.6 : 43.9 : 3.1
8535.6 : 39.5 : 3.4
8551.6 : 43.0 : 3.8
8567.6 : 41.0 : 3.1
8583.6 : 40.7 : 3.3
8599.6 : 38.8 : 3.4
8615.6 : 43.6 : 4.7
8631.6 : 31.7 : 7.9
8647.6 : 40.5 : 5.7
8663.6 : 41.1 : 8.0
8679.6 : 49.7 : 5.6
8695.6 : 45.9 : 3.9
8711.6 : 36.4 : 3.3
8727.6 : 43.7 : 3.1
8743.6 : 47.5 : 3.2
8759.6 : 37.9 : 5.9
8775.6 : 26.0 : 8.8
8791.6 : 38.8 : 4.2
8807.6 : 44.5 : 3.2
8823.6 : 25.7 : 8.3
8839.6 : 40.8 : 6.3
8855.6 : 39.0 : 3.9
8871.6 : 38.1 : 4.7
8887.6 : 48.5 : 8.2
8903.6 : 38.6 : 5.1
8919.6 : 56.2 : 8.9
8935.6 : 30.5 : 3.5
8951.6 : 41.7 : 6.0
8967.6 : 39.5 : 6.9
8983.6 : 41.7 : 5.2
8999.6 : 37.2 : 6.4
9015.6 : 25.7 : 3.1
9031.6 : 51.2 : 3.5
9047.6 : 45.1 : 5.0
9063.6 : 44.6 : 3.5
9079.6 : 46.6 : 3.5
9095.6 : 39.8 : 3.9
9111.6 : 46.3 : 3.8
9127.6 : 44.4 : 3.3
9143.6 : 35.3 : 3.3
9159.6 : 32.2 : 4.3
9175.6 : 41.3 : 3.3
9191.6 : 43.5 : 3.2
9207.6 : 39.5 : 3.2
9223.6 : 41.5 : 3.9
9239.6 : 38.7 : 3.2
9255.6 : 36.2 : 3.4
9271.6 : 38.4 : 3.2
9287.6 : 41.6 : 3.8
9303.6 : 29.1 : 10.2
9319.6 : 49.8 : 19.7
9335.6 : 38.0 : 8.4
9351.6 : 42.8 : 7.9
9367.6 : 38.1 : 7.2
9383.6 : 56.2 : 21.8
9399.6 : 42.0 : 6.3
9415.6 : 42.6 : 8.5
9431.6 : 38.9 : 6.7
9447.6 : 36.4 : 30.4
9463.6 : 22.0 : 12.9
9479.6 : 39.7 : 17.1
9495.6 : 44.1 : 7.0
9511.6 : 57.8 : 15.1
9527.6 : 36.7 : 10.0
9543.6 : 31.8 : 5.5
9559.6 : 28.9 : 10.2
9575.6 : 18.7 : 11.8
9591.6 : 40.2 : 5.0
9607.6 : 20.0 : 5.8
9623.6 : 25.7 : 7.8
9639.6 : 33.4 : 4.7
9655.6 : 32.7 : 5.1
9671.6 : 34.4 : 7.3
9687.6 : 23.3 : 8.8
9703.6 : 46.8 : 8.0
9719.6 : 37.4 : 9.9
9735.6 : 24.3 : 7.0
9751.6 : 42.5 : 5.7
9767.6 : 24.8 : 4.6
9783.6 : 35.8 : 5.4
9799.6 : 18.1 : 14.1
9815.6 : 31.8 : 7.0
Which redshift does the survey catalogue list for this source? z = 0.056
